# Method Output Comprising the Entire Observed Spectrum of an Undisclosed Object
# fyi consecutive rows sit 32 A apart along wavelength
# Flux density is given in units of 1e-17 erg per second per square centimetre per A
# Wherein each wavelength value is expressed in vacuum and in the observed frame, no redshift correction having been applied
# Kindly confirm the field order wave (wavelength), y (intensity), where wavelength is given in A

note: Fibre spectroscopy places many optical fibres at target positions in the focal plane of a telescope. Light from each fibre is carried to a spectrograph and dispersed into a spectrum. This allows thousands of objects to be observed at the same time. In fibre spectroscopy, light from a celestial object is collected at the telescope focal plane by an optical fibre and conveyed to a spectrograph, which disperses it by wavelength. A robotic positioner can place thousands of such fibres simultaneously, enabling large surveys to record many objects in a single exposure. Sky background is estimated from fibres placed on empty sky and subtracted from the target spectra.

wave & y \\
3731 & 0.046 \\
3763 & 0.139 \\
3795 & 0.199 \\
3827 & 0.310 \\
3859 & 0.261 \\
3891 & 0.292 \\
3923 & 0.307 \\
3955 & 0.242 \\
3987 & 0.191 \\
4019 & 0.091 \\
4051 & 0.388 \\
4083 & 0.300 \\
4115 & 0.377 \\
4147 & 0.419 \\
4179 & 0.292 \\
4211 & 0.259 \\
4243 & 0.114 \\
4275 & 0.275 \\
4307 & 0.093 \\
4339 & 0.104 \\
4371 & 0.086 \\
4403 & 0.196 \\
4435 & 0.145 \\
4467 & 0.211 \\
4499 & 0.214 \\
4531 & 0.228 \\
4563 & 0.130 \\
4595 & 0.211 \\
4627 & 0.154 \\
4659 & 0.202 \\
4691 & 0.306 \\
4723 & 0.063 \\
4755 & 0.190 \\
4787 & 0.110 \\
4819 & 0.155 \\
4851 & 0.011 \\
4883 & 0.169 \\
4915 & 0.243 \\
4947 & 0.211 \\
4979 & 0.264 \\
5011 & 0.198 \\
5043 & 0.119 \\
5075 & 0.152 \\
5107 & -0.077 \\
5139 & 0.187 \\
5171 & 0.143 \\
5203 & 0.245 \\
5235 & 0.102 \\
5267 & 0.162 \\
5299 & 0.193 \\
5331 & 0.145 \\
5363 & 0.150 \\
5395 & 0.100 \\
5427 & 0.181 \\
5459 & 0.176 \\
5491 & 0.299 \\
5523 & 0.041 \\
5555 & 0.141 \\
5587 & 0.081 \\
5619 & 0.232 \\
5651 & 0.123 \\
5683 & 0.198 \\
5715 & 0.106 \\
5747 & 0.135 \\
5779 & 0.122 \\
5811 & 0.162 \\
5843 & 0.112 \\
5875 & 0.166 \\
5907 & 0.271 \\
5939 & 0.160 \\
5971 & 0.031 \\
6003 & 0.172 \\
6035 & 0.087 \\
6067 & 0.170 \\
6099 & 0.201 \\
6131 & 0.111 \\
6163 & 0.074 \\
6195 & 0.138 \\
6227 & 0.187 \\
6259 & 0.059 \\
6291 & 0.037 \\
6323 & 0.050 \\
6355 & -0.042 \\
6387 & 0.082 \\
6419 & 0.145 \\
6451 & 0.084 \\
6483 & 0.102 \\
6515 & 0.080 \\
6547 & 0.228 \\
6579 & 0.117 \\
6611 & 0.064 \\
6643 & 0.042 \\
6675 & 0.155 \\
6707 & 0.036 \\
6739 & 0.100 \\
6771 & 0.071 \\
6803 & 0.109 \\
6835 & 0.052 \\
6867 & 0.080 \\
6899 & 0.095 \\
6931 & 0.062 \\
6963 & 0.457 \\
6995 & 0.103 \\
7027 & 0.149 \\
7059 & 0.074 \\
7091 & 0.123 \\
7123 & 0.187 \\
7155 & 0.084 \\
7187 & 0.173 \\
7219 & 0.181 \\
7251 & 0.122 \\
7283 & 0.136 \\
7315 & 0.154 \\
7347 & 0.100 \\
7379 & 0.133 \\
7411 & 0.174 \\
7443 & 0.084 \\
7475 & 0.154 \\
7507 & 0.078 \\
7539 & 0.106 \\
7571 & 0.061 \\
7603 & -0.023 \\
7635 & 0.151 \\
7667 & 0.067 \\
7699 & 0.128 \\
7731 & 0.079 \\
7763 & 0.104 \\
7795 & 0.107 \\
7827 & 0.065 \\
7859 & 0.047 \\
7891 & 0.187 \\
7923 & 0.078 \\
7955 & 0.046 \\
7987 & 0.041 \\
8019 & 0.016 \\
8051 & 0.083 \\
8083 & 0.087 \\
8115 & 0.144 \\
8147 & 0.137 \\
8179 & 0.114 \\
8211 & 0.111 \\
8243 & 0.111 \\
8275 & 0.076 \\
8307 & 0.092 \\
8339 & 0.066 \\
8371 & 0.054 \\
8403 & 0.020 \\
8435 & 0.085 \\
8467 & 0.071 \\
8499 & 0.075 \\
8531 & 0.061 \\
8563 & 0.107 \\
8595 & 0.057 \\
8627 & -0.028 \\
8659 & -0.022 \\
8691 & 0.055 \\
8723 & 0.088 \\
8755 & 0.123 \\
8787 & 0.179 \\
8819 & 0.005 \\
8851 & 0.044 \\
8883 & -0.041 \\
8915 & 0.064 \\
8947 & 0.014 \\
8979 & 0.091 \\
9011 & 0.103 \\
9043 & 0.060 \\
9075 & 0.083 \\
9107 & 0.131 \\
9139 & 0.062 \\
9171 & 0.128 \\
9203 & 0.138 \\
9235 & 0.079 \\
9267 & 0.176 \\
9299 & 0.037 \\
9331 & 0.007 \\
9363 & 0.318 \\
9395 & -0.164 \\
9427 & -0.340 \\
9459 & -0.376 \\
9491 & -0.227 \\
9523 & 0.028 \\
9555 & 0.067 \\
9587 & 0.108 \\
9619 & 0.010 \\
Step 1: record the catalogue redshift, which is 0.87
